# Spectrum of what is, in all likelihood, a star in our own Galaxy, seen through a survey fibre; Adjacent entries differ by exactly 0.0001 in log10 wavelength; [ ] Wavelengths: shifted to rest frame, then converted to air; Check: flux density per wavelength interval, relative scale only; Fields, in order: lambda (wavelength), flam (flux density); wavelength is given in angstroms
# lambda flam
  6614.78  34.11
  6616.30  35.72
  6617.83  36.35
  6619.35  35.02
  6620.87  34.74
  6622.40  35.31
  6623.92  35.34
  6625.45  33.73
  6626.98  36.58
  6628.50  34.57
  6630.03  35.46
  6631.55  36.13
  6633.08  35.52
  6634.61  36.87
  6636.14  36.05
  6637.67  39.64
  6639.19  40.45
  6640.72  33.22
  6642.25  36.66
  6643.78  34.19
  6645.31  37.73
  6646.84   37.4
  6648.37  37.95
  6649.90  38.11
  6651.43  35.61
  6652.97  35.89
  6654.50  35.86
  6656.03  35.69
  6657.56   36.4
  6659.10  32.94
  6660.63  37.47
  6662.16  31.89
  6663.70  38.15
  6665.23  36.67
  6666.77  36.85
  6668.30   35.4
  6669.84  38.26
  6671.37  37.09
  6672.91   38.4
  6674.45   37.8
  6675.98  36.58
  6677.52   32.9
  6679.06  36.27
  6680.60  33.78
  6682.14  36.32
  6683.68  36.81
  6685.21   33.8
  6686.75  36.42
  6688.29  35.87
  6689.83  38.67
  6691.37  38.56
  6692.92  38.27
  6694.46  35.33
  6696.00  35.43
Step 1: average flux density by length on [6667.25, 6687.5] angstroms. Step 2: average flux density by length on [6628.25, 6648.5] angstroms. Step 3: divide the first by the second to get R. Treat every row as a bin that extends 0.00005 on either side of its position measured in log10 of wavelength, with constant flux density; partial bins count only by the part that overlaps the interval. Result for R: 0.99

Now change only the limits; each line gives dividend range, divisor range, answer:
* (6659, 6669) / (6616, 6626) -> 1.02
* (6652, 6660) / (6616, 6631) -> 1.00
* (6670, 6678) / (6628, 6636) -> 1.03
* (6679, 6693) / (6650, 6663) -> 1.03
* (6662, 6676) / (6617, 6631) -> 1.05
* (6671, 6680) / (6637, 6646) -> 0.98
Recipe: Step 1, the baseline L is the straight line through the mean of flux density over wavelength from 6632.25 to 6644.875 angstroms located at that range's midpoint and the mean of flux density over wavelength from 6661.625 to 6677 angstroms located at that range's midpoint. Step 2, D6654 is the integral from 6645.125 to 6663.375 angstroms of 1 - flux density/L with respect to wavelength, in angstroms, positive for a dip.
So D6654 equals 0.29 angstroms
